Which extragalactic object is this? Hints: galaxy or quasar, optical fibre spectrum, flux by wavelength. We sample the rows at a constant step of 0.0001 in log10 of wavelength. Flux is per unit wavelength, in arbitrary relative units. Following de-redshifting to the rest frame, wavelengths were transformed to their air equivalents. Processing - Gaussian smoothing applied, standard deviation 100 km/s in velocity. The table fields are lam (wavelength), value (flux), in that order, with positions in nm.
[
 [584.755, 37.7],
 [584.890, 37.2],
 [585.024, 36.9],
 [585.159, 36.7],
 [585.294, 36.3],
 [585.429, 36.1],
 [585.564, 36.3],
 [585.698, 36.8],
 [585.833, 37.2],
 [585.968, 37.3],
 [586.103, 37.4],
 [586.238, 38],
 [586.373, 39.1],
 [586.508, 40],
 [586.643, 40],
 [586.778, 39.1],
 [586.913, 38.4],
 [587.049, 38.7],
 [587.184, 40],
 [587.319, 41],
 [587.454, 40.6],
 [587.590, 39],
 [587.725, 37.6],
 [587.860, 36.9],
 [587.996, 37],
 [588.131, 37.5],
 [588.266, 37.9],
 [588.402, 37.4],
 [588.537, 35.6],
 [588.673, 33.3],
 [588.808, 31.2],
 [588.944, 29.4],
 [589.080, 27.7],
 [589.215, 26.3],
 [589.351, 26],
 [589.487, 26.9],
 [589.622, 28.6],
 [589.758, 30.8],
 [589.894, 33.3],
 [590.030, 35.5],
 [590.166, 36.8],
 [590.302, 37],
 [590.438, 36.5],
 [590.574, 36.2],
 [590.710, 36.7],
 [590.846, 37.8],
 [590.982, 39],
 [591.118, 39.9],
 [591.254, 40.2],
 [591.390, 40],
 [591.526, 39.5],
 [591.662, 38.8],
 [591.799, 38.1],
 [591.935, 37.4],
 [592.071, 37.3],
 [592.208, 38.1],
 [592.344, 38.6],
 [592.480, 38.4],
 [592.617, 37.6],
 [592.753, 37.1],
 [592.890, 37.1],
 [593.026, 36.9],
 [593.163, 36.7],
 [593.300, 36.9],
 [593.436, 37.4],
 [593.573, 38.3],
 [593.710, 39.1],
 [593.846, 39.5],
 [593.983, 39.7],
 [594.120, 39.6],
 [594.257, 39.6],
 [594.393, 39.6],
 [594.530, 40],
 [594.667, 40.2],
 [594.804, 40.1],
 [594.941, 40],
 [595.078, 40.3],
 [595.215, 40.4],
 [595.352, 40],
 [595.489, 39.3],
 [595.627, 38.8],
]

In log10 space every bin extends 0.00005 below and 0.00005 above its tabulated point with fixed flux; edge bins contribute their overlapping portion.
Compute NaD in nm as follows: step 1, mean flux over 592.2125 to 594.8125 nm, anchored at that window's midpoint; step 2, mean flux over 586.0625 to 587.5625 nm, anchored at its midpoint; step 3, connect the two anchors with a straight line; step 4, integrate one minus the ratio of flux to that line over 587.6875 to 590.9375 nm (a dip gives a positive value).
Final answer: 0.439 nm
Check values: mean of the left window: 39.3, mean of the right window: 38.5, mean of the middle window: 33.7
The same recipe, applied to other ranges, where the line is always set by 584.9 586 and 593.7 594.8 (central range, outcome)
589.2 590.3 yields 0.20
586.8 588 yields -0.05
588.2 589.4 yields 0.19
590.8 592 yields -0.01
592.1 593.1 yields 0.04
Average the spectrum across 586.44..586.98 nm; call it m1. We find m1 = 39.4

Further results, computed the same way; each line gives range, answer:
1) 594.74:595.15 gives 40.1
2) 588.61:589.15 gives 30.4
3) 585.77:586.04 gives 37.2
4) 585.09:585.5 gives 36.3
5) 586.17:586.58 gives 39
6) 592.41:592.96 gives 37.6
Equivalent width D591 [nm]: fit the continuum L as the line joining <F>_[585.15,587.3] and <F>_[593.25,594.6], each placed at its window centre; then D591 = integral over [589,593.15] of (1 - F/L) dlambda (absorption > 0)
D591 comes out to 0.32 nm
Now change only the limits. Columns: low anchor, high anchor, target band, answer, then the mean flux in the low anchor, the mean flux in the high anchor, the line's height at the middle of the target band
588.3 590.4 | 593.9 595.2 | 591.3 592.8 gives -0.095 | 31.9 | 39.9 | 36.1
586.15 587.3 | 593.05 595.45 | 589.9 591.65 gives 0.063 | 39.2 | 39.2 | 39.2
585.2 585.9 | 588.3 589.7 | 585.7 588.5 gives -0.389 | 36.5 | 30.4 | 33.8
